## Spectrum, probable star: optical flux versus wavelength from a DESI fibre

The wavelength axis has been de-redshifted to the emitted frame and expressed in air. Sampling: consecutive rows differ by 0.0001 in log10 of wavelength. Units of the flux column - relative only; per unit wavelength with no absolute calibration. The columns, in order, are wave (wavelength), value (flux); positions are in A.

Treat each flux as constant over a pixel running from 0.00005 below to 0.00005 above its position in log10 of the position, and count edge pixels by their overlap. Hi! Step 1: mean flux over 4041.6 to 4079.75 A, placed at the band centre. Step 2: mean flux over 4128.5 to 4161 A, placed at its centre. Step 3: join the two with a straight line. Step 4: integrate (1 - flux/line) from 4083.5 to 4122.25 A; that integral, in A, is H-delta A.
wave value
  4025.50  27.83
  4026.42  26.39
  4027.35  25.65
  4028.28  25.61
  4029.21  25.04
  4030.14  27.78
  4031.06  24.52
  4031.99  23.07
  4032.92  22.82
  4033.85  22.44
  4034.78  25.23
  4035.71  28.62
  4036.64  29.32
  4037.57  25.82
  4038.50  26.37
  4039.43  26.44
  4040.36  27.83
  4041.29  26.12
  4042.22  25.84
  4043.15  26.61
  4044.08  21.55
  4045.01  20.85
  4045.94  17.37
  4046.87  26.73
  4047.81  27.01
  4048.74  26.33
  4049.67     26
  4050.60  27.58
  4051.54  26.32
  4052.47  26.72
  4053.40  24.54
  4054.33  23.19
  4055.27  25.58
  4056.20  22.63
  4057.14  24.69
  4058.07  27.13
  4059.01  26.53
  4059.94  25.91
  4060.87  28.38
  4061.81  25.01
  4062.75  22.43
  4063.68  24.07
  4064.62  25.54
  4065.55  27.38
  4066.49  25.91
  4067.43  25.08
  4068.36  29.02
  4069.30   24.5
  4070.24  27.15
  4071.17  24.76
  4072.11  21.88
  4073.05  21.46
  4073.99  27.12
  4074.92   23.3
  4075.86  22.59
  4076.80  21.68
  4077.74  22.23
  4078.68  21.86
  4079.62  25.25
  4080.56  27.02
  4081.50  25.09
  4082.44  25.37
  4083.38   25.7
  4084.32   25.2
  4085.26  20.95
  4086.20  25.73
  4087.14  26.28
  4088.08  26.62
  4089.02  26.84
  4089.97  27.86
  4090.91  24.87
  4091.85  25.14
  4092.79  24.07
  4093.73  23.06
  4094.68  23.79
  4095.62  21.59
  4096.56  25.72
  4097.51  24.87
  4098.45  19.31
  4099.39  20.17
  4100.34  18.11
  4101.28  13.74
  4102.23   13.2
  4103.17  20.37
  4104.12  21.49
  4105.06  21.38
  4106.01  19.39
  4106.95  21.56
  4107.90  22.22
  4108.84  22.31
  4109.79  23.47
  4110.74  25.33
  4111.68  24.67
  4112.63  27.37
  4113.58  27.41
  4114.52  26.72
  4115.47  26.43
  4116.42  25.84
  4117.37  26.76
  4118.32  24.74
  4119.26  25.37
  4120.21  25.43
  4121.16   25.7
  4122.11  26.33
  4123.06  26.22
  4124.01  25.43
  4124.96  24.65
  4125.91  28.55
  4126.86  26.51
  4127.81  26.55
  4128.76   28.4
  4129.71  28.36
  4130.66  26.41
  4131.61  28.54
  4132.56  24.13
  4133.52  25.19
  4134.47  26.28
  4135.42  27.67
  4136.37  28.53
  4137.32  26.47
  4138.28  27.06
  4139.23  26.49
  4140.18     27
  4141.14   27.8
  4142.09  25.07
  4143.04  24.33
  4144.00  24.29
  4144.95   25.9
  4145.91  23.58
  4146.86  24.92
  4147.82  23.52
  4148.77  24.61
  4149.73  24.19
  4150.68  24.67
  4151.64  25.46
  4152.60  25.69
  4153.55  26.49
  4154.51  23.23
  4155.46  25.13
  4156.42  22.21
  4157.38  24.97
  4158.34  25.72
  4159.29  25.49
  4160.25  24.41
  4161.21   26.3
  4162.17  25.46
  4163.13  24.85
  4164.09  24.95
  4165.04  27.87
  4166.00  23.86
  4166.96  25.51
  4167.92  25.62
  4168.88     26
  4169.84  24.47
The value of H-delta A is 2.5 A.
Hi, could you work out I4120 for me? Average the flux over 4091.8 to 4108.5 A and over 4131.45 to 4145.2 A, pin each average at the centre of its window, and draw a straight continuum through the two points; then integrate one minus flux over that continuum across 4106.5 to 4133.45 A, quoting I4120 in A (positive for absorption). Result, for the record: -2.3 A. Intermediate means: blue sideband 21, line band 25.8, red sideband 26.3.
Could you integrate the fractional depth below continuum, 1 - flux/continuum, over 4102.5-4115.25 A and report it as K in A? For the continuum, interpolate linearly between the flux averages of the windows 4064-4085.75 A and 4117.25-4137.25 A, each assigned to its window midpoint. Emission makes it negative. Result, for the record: 1.3 A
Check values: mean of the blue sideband 24.6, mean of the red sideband 26.5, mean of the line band 23.3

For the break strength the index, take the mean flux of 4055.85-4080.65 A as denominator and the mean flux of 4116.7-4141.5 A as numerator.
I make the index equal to 1.1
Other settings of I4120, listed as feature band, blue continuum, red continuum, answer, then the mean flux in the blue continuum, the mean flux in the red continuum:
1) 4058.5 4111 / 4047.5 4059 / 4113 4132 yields 4.7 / 25.7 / 26.5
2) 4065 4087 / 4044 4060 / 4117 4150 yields 0.5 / 24.9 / 26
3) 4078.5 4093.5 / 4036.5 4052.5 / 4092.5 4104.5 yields -2.4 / 25.5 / 20.7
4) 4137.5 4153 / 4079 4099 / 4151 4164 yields -0.2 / 24.7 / 25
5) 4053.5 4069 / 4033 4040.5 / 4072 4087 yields -0.3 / 26.2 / 24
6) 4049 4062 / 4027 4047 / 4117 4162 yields -0.3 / 25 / 25.8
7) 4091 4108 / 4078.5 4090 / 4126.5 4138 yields 3.1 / 25.4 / 26.9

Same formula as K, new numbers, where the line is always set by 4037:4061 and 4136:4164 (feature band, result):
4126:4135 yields -0.53 A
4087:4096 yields 0.12 A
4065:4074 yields 0.00 A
